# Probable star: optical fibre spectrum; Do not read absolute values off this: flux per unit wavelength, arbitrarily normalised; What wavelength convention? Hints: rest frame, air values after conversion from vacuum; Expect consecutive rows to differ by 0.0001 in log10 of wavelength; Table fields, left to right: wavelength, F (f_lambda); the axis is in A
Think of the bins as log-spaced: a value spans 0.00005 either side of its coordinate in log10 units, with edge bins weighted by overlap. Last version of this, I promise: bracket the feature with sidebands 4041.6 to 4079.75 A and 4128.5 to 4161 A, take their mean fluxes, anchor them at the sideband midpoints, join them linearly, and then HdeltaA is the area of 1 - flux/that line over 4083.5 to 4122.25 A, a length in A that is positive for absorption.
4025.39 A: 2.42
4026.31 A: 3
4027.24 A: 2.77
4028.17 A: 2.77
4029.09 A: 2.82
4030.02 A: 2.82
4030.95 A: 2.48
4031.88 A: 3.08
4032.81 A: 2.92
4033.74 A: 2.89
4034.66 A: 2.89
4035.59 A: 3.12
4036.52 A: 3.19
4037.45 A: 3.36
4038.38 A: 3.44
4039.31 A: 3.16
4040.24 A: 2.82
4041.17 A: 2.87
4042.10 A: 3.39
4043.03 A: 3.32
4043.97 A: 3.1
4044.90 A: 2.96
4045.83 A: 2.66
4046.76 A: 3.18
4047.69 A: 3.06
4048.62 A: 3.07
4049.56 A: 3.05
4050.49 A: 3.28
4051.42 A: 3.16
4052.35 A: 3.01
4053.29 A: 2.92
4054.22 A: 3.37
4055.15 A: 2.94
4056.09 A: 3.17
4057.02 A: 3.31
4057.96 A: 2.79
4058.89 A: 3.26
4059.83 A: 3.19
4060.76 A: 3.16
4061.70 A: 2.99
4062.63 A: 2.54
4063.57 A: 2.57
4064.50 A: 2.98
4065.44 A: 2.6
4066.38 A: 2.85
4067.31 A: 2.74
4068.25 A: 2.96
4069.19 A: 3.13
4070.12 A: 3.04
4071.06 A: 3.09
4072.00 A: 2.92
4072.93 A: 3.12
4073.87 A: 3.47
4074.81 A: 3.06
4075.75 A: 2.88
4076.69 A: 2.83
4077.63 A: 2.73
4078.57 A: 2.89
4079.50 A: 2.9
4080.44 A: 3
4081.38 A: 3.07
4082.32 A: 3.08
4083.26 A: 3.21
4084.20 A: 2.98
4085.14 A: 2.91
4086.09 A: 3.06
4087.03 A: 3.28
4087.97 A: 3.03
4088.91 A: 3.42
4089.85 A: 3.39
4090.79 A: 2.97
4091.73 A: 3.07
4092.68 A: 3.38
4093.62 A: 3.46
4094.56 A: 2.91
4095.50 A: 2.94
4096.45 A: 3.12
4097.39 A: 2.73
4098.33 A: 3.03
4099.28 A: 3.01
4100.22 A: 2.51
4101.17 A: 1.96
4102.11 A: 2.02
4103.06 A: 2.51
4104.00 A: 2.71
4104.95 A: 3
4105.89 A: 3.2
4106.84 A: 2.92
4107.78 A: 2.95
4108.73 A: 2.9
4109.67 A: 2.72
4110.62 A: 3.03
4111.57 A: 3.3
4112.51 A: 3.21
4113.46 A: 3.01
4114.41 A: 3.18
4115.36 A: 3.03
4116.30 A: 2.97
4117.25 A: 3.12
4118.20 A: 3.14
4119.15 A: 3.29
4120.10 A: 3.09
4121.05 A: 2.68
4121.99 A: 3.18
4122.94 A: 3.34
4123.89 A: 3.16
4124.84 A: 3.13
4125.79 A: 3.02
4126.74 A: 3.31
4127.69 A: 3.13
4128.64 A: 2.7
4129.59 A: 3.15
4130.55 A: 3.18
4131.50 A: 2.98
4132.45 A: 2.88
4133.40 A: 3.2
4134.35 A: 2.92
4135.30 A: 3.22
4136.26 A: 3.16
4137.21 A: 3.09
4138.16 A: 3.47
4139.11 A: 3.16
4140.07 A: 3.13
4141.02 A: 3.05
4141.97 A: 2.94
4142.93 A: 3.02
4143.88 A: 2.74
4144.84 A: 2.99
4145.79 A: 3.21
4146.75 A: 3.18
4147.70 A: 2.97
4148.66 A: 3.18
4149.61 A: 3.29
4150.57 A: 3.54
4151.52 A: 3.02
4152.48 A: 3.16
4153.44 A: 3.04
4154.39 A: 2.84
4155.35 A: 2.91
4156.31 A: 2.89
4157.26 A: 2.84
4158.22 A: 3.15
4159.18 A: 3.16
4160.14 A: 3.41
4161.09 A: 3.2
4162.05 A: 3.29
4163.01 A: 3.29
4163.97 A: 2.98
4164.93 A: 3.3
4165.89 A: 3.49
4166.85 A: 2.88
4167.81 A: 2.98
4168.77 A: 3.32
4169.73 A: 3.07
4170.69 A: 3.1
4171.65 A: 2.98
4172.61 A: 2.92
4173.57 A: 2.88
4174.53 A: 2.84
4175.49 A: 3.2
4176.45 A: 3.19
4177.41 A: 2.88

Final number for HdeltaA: 0.9 A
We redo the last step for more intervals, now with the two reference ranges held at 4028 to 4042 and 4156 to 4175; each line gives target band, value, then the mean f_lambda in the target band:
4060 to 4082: 0.6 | 2.94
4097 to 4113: 1.3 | 2.81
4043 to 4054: -0.2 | 3.06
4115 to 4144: -0.2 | 3.09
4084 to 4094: -0.5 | 3.18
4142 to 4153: -0.1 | 3.11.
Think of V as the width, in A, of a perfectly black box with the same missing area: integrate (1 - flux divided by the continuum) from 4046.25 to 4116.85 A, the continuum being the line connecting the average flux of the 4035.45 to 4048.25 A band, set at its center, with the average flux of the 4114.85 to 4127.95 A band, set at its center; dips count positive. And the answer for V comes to 2.8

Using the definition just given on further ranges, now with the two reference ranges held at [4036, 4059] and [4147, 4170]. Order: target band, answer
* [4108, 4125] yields 0.3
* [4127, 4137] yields 0.2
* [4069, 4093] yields 0.4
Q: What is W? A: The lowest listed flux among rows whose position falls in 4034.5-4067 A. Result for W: 2.54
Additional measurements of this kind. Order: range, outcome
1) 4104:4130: 2.68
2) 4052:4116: 1.96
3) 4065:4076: 2.6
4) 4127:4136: 2.7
